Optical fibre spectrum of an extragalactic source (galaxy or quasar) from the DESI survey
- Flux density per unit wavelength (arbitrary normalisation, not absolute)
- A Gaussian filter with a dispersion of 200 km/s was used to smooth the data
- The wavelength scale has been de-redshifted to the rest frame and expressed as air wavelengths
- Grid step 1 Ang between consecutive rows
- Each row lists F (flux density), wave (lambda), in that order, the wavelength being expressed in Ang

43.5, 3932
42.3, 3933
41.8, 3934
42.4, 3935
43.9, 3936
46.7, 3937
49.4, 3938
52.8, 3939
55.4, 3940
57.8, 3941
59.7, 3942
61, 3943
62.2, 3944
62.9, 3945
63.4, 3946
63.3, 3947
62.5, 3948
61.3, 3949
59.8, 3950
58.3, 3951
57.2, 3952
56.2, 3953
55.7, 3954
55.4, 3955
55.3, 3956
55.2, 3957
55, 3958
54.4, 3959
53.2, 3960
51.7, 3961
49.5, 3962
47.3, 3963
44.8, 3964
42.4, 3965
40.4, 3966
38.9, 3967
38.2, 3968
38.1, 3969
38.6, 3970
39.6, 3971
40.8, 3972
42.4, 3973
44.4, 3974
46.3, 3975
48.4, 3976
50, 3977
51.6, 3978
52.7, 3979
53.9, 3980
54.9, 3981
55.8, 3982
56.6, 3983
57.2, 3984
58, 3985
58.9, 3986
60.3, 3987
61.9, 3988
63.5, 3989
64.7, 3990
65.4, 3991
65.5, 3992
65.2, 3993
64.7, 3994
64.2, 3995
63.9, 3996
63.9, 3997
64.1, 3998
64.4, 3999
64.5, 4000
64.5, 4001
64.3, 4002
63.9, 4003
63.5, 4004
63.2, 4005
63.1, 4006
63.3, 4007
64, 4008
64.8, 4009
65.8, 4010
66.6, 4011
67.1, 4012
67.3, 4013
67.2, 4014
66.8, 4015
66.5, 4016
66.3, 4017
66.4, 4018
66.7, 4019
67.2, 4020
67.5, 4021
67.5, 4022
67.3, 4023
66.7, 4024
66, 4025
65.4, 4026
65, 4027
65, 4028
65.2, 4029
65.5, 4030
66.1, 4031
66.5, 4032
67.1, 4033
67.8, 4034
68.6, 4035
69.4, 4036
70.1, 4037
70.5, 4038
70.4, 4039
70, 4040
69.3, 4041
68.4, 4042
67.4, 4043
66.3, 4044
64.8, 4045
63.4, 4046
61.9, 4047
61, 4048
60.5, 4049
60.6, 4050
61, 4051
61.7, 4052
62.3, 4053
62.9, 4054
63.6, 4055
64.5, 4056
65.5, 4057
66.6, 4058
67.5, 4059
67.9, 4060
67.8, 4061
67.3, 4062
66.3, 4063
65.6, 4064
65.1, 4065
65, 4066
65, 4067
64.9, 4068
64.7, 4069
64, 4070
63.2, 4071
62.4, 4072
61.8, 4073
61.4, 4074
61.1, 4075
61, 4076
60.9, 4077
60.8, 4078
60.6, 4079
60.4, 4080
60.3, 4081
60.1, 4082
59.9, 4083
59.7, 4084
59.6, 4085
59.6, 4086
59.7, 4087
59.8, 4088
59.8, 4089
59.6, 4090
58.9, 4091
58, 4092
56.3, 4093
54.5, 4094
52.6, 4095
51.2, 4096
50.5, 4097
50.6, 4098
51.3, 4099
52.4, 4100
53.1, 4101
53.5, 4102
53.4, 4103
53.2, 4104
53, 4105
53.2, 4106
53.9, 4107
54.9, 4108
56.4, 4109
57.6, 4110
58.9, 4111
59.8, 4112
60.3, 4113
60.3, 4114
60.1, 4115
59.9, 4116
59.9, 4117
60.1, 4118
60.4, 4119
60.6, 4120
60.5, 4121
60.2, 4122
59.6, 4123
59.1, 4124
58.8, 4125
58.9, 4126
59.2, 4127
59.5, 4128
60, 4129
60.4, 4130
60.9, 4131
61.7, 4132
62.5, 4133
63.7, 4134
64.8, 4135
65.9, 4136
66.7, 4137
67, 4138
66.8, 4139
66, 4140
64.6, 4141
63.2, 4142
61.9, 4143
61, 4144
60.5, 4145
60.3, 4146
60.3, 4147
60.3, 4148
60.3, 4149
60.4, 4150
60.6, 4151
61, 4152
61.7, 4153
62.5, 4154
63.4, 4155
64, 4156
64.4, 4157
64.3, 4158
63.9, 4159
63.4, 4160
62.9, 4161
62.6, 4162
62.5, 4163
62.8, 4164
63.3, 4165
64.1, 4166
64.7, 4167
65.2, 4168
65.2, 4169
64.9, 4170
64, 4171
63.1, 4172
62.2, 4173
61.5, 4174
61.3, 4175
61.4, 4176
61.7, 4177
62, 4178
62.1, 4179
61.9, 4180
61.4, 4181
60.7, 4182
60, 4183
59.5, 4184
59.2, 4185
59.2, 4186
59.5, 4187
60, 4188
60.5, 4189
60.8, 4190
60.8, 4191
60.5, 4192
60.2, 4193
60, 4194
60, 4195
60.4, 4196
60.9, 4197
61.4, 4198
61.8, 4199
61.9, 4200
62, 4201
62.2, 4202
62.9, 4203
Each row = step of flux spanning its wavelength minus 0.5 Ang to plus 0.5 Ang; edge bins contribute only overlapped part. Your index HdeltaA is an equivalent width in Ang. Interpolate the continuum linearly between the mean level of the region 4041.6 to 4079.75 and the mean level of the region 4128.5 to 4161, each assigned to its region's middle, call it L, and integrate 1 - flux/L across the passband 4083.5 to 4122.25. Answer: 4.0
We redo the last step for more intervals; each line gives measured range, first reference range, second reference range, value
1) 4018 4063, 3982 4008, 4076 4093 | -3.48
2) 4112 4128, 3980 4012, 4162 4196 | 0.56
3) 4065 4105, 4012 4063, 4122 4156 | 3.48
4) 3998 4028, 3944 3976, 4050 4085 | -4.54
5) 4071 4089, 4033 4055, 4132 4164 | 1.15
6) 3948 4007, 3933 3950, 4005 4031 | 4.97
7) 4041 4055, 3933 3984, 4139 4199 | -1.91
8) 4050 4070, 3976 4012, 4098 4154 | -1.44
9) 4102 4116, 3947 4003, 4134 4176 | 1.03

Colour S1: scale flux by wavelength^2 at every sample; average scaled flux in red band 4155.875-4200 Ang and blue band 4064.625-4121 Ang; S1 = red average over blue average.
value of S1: 1.1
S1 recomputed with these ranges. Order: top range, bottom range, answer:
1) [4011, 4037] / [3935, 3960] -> 1.23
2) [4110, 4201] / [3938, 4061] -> 1.10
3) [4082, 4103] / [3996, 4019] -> 0.90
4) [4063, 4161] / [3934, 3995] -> 1.21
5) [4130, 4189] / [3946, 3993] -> 1.30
